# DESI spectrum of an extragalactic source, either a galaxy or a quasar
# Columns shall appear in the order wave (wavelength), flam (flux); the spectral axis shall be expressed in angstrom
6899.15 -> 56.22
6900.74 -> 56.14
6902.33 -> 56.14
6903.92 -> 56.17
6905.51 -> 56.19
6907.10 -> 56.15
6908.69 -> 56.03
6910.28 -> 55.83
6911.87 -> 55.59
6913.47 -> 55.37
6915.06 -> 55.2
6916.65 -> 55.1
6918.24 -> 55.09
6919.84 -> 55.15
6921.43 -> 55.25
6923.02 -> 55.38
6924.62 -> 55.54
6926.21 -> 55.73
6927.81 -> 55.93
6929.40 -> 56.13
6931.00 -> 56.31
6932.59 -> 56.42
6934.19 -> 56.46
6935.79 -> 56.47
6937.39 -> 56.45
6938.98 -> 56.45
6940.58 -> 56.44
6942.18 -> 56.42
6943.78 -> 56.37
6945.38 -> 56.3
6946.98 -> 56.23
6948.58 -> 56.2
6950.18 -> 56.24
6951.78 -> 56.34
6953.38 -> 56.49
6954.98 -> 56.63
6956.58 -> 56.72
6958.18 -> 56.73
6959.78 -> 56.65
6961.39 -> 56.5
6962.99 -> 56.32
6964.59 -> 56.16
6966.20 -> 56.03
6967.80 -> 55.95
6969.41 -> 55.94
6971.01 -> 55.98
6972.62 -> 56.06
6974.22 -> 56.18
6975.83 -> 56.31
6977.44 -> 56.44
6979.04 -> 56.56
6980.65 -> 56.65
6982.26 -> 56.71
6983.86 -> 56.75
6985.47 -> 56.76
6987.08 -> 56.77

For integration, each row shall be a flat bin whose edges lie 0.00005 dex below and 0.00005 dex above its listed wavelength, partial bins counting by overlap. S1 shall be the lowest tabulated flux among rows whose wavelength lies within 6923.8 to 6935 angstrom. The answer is 55.54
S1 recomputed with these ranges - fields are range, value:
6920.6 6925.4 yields 55.25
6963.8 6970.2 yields 55.94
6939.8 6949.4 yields 56.2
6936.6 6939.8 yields 56.45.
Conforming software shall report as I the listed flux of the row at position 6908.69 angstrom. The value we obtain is 56.03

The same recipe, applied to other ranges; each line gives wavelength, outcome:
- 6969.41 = 55.94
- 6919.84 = 55.15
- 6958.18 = 56.73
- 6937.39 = 56.45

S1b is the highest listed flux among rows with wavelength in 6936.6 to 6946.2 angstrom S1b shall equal 56.45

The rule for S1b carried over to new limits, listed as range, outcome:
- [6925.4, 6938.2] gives 56.47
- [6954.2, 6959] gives 56.73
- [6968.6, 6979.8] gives 56.56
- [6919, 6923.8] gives 55.38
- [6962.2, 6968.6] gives 56.32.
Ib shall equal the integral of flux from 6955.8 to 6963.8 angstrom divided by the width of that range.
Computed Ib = 56.6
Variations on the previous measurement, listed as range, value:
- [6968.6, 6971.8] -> 56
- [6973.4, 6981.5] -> 56.4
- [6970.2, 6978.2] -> 56.2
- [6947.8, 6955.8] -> 56.4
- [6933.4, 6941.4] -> 56.4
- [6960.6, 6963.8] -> 56.5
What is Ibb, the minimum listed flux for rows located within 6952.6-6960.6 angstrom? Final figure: 56.49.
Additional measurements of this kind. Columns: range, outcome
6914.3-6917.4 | 55.1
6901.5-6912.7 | 55.59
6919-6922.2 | 55.15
